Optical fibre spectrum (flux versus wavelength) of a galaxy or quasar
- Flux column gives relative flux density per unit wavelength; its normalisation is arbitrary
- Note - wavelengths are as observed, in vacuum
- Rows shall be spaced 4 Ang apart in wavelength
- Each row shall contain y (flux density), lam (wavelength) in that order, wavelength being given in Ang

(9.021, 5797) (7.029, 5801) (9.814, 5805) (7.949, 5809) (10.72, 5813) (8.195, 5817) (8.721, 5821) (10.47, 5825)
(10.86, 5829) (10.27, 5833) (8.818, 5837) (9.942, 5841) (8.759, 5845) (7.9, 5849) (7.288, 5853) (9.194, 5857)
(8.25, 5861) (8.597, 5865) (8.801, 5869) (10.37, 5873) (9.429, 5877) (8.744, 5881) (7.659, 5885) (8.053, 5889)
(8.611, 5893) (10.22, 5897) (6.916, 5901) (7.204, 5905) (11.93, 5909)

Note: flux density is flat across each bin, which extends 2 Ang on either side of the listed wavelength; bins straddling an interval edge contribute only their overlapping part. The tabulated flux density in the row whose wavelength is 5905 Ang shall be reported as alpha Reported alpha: 7.204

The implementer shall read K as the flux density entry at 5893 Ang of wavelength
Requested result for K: 8.611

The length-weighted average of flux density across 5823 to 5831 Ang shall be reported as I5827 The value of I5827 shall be 10.7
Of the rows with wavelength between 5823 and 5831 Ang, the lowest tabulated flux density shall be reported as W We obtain 10.47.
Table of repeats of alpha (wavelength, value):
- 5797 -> 9.021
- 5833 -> 10.27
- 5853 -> 7.288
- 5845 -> 8.759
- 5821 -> 8.721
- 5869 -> 8.801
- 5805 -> 9.814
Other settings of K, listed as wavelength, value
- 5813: 10.72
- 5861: 8.25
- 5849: 7.9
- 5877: 9.429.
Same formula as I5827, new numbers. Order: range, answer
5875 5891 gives 8.47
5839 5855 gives 8.47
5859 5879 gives 9.09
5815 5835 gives 9.7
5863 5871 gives 8.7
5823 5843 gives 10.1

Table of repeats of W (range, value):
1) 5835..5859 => 7.288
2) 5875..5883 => 8.744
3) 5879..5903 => 6.916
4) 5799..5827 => 7.029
